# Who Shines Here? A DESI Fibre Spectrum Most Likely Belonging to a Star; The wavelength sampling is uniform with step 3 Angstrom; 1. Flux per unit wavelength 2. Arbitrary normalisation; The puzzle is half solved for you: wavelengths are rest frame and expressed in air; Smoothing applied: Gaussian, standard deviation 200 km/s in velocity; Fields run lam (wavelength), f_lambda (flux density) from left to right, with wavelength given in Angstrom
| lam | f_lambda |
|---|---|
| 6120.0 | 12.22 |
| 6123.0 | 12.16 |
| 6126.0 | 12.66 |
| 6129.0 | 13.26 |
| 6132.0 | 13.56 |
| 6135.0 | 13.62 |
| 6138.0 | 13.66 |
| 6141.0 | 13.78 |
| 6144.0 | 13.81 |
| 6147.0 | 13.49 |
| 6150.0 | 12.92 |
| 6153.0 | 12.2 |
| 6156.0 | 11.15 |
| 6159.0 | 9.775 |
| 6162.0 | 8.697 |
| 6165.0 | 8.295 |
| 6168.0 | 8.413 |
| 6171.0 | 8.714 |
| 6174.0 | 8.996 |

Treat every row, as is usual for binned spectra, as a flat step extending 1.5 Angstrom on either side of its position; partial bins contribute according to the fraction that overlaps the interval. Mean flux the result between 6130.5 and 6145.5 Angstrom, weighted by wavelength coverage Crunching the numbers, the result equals 13.7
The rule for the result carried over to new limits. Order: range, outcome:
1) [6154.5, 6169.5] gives 9.27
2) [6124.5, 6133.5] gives 13.2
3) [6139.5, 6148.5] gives 13.7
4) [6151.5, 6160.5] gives 11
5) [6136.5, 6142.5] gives 13.7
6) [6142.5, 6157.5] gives 12.7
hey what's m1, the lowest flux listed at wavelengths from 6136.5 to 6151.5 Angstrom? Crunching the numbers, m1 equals 12.92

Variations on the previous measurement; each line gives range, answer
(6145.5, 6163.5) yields 8.697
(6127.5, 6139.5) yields 13.26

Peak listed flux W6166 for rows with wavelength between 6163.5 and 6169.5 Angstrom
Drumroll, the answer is 8.413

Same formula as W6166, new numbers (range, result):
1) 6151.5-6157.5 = 12.2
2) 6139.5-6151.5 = 13.81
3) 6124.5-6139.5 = 13.66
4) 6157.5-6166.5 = 9.775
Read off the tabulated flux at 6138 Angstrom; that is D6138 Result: 13.66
